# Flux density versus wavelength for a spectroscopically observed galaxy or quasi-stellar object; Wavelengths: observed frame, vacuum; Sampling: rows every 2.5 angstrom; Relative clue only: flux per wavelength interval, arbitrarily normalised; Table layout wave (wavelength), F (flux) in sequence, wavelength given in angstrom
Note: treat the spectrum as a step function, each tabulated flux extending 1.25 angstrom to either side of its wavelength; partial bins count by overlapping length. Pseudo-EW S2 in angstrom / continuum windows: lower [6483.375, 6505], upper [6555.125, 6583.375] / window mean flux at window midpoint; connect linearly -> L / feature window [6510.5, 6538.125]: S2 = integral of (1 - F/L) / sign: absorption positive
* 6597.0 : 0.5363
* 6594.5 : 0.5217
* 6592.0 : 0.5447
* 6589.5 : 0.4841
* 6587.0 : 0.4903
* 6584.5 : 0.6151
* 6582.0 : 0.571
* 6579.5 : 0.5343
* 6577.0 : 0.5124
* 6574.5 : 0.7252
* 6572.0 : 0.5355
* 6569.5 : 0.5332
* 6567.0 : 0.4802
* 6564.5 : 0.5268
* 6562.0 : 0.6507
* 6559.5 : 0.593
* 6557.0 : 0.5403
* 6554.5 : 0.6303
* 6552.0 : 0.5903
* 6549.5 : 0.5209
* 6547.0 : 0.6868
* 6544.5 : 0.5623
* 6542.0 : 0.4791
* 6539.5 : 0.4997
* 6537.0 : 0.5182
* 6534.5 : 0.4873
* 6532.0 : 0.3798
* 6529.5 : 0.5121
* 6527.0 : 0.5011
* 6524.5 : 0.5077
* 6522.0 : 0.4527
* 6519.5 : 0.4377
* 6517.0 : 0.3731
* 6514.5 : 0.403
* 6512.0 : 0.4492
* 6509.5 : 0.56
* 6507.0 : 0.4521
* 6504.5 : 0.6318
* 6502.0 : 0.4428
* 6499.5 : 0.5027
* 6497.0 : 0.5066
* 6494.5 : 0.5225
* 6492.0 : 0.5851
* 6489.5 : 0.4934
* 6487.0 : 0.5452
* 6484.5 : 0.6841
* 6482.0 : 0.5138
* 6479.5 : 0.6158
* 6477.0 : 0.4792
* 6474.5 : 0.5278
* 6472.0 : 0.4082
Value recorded 4.7 angstrom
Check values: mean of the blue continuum 0.542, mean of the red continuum 0.566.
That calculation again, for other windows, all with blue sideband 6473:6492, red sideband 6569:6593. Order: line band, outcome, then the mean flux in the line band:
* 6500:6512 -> 0.9 angstrom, 0.513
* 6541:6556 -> -0.7 angstrom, 0.579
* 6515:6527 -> 2.3 angstrom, 0.446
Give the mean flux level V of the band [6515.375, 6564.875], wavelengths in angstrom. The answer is 0.522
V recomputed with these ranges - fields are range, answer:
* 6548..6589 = 0.565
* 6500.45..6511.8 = 0.514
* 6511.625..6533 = 0.447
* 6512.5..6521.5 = 0.412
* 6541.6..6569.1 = 0.571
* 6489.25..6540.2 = 0.486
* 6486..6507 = 0.524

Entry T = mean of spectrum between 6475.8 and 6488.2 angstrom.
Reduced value 0.568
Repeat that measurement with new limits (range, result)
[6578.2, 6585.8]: 0.573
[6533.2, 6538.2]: 0.501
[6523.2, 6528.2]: 0.504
